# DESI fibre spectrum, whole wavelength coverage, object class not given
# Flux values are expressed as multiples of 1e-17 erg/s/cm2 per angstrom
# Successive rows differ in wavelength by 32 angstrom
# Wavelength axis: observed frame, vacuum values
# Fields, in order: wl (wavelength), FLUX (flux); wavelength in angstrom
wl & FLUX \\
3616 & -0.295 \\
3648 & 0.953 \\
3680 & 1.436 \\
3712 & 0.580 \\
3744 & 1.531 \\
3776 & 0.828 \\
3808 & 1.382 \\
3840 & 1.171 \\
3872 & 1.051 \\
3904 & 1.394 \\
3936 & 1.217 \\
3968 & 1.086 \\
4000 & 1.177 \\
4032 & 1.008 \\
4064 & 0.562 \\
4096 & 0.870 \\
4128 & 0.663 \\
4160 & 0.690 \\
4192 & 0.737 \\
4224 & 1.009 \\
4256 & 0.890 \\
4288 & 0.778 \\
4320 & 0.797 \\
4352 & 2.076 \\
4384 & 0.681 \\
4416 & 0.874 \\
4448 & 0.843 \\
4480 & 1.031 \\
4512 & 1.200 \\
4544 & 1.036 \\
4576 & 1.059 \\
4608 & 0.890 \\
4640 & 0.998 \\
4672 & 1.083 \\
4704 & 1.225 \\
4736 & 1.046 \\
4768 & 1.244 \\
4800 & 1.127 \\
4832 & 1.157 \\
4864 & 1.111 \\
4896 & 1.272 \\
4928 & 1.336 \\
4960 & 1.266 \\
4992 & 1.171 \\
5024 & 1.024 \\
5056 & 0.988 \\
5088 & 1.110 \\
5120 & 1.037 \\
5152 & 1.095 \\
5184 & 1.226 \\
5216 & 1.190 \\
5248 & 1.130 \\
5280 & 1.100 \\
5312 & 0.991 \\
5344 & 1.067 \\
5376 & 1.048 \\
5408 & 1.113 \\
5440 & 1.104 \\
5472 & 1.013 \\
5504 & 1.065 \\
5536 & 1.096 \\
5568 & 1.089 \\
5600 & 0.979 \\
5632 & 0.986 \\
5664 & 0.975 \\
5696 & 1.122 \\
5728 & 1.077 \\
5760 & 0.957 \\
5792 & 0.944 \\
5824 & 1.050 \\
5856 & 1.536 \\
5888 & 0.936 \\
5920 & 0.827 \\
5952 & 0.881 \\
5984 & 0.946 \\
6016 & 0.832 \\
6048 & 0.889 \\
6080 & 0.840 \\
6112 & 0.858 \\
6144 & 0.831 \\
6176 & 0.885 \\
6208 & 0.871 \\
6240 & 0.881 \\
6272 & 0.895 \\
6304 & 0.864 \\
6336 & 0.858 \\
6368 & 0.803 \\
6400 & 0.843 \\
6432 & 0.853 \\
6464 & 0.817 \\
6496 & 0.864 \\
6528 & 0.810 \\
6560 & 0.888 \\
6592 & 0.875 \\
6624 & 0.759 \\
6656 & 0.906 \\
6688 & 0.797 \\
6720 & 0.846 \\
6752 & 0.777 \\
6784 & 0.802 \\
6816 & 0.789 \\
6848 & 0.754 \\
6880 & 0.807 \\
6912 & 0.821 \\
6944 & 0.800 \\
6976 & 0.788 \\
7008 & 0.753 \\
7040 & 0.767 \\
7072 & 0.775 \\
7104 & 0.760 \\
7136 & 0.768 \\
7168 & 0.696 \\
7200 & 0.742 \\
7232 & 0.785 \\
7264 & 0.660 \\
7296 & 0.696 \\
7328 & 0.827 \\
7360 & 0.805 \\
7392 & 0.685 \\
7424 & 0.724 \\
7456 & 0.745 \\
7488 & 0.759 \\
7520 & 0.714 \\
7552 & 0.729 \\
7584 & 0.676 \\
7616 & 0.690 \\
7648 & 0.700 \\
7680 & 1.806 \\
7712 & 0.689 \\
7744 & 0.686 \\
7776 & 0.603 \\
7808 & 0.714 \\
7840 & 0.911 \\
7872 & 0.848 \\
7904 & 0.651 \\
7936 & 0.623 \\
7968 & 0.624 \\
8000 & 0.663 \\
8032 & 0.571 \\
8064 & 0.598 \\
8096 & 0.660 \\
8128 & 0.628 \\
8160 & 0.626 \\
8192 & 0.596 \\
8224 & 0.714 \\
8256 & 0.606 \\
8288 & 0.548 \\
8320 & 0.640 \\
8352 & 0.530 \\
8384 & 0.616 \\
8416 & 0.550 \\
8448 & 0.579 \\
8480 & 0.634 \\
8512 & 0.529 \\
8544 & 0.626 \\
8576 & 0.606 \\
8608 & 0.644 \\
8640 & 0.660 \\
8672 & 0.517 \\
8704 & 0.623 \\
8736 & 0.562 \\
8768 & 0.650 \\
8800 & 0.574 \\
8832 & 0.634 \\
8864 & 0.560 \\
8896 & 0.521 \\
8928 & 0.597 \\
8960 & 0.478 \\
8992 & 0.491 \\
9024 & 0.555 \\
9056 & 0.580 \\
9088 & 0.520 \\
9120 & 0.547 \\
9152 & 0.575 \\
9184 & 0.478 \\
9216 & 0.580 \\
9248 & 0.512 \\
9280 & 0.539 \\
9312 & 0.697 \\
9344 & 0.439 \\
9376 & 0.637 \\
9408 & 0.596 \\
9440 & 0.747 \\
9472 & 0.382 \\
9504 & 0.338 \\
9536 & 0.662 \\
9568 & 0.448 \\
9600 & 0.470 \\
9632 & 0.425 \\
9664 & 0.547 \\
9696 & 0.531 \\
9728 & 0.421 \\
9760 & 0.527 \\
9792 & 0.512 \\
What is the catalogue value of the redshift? 0.17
